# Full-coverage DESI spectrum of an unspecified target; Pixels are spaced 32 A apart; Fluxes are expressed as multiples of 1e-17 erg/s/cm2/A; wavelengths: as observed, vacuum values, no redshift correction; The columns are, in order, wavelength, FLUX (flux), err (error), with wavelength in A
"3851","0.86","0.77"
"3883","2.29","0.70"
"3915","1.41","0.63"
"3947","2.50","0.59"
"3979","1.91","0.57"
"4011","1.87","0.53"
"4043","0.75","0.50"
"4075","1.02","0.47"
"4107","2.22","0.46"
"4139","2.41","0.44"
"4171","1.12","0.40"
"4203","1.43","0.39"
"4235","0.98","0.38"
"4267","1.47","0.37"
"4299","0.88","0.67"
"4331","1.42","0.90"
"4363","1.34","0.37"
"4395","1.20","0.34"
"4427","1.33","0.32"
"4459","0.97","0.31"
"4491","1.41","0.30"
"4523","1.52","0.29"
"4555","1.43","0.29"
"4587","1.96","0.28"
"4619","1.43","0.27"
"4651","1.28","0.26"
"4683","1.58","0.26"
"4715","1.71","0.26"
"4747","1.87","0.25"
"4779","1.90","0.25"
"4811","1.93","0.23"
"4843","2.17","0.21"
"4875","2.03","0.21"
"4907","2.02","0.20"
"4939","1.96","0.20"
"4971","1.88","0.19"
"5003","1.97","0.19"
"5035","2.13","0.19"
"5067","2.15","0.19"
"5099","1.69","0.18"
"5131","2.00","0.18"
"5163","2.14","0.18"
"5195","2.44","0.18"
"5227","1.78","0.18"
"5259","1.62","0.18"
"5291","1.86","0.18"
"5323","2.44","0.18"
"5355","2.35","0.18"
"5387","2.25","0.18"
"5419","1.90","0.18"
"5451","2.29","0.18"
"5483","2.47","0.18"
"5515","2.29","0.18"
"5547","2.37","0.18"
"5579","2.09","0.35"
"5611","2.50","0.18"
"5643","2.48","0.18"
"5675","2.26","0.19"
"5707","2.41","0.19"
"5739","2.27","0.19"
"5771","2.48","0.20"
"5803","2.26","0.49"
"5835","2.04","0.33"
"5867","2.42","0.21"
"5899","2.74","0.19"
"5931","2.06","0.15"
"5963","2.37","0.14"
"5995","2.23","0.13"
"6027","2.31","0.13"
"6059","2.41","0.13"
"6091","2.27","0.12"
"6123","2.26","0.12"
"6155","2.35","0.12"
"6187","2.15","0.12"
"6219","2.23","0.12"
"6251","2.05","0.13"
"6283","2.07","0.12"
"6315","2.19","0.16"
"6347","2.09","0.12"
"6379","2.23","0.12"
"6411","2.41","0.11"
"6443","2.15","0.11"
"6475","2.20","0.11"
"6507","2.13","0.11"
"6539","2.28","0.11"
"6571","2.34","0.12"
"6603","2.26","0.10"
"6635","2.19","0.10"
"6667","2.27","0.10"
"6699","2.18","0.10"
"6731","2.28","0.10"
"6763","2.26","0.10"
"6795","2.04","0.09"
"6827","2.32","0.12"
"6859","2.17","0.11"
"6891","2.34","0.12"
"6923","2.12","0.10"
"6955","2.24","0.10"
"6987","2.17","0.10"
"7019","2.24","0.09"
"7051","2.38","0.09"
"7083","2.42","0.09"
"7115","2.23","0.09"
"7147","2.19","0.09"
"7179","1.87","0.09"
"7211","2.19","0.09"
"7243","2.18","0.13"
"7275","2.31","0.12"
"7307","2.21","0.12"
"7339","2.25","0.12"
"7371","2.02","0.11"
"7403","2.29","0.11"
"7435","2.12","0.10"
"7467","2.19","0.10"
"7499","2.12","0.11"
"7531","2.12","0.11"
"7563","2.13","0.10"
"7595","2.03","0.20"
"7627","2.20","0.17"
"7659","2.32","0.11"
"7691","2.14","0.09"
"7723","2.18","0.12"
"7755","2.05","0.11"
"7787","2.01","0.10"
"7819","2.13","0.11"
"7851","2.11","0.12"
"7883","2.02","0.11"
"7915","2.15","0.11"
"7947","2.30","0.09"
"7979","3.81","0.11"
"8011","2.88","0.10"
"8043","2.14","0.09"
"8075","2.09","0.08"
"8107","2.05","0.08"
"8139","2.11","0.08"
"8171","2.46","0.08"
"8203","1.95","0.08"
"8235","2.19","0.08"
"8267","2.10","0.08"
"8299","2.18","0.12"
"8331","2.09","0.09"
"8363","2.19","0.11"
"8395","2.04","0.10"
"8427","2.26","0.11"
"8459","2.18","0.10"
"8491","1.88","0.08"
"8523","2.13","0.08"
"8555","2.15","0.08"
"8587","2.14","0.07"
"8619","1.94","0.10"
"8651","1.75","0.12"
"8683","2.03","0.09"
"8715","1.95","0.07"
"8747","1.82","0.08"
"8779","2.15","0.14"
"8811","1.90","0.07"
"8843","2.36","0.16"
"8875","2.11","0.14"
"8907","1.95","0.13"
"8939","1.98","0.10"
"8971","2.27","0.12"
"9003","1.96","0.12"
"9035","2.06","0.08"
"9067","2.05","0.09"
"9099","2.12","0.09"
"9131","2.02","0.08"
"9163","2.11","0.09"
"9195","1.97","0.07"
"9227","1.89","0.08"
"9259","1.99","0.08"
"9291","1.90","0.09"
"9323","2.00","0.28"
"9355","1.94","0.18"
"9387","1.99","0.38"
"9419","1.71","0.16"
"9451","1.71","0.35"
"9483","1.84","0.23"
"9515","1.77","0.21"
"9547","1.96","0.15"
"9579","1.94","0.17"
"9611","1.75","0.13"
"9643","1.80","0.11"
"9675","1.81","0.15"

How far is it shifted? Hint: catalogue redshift 0.22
